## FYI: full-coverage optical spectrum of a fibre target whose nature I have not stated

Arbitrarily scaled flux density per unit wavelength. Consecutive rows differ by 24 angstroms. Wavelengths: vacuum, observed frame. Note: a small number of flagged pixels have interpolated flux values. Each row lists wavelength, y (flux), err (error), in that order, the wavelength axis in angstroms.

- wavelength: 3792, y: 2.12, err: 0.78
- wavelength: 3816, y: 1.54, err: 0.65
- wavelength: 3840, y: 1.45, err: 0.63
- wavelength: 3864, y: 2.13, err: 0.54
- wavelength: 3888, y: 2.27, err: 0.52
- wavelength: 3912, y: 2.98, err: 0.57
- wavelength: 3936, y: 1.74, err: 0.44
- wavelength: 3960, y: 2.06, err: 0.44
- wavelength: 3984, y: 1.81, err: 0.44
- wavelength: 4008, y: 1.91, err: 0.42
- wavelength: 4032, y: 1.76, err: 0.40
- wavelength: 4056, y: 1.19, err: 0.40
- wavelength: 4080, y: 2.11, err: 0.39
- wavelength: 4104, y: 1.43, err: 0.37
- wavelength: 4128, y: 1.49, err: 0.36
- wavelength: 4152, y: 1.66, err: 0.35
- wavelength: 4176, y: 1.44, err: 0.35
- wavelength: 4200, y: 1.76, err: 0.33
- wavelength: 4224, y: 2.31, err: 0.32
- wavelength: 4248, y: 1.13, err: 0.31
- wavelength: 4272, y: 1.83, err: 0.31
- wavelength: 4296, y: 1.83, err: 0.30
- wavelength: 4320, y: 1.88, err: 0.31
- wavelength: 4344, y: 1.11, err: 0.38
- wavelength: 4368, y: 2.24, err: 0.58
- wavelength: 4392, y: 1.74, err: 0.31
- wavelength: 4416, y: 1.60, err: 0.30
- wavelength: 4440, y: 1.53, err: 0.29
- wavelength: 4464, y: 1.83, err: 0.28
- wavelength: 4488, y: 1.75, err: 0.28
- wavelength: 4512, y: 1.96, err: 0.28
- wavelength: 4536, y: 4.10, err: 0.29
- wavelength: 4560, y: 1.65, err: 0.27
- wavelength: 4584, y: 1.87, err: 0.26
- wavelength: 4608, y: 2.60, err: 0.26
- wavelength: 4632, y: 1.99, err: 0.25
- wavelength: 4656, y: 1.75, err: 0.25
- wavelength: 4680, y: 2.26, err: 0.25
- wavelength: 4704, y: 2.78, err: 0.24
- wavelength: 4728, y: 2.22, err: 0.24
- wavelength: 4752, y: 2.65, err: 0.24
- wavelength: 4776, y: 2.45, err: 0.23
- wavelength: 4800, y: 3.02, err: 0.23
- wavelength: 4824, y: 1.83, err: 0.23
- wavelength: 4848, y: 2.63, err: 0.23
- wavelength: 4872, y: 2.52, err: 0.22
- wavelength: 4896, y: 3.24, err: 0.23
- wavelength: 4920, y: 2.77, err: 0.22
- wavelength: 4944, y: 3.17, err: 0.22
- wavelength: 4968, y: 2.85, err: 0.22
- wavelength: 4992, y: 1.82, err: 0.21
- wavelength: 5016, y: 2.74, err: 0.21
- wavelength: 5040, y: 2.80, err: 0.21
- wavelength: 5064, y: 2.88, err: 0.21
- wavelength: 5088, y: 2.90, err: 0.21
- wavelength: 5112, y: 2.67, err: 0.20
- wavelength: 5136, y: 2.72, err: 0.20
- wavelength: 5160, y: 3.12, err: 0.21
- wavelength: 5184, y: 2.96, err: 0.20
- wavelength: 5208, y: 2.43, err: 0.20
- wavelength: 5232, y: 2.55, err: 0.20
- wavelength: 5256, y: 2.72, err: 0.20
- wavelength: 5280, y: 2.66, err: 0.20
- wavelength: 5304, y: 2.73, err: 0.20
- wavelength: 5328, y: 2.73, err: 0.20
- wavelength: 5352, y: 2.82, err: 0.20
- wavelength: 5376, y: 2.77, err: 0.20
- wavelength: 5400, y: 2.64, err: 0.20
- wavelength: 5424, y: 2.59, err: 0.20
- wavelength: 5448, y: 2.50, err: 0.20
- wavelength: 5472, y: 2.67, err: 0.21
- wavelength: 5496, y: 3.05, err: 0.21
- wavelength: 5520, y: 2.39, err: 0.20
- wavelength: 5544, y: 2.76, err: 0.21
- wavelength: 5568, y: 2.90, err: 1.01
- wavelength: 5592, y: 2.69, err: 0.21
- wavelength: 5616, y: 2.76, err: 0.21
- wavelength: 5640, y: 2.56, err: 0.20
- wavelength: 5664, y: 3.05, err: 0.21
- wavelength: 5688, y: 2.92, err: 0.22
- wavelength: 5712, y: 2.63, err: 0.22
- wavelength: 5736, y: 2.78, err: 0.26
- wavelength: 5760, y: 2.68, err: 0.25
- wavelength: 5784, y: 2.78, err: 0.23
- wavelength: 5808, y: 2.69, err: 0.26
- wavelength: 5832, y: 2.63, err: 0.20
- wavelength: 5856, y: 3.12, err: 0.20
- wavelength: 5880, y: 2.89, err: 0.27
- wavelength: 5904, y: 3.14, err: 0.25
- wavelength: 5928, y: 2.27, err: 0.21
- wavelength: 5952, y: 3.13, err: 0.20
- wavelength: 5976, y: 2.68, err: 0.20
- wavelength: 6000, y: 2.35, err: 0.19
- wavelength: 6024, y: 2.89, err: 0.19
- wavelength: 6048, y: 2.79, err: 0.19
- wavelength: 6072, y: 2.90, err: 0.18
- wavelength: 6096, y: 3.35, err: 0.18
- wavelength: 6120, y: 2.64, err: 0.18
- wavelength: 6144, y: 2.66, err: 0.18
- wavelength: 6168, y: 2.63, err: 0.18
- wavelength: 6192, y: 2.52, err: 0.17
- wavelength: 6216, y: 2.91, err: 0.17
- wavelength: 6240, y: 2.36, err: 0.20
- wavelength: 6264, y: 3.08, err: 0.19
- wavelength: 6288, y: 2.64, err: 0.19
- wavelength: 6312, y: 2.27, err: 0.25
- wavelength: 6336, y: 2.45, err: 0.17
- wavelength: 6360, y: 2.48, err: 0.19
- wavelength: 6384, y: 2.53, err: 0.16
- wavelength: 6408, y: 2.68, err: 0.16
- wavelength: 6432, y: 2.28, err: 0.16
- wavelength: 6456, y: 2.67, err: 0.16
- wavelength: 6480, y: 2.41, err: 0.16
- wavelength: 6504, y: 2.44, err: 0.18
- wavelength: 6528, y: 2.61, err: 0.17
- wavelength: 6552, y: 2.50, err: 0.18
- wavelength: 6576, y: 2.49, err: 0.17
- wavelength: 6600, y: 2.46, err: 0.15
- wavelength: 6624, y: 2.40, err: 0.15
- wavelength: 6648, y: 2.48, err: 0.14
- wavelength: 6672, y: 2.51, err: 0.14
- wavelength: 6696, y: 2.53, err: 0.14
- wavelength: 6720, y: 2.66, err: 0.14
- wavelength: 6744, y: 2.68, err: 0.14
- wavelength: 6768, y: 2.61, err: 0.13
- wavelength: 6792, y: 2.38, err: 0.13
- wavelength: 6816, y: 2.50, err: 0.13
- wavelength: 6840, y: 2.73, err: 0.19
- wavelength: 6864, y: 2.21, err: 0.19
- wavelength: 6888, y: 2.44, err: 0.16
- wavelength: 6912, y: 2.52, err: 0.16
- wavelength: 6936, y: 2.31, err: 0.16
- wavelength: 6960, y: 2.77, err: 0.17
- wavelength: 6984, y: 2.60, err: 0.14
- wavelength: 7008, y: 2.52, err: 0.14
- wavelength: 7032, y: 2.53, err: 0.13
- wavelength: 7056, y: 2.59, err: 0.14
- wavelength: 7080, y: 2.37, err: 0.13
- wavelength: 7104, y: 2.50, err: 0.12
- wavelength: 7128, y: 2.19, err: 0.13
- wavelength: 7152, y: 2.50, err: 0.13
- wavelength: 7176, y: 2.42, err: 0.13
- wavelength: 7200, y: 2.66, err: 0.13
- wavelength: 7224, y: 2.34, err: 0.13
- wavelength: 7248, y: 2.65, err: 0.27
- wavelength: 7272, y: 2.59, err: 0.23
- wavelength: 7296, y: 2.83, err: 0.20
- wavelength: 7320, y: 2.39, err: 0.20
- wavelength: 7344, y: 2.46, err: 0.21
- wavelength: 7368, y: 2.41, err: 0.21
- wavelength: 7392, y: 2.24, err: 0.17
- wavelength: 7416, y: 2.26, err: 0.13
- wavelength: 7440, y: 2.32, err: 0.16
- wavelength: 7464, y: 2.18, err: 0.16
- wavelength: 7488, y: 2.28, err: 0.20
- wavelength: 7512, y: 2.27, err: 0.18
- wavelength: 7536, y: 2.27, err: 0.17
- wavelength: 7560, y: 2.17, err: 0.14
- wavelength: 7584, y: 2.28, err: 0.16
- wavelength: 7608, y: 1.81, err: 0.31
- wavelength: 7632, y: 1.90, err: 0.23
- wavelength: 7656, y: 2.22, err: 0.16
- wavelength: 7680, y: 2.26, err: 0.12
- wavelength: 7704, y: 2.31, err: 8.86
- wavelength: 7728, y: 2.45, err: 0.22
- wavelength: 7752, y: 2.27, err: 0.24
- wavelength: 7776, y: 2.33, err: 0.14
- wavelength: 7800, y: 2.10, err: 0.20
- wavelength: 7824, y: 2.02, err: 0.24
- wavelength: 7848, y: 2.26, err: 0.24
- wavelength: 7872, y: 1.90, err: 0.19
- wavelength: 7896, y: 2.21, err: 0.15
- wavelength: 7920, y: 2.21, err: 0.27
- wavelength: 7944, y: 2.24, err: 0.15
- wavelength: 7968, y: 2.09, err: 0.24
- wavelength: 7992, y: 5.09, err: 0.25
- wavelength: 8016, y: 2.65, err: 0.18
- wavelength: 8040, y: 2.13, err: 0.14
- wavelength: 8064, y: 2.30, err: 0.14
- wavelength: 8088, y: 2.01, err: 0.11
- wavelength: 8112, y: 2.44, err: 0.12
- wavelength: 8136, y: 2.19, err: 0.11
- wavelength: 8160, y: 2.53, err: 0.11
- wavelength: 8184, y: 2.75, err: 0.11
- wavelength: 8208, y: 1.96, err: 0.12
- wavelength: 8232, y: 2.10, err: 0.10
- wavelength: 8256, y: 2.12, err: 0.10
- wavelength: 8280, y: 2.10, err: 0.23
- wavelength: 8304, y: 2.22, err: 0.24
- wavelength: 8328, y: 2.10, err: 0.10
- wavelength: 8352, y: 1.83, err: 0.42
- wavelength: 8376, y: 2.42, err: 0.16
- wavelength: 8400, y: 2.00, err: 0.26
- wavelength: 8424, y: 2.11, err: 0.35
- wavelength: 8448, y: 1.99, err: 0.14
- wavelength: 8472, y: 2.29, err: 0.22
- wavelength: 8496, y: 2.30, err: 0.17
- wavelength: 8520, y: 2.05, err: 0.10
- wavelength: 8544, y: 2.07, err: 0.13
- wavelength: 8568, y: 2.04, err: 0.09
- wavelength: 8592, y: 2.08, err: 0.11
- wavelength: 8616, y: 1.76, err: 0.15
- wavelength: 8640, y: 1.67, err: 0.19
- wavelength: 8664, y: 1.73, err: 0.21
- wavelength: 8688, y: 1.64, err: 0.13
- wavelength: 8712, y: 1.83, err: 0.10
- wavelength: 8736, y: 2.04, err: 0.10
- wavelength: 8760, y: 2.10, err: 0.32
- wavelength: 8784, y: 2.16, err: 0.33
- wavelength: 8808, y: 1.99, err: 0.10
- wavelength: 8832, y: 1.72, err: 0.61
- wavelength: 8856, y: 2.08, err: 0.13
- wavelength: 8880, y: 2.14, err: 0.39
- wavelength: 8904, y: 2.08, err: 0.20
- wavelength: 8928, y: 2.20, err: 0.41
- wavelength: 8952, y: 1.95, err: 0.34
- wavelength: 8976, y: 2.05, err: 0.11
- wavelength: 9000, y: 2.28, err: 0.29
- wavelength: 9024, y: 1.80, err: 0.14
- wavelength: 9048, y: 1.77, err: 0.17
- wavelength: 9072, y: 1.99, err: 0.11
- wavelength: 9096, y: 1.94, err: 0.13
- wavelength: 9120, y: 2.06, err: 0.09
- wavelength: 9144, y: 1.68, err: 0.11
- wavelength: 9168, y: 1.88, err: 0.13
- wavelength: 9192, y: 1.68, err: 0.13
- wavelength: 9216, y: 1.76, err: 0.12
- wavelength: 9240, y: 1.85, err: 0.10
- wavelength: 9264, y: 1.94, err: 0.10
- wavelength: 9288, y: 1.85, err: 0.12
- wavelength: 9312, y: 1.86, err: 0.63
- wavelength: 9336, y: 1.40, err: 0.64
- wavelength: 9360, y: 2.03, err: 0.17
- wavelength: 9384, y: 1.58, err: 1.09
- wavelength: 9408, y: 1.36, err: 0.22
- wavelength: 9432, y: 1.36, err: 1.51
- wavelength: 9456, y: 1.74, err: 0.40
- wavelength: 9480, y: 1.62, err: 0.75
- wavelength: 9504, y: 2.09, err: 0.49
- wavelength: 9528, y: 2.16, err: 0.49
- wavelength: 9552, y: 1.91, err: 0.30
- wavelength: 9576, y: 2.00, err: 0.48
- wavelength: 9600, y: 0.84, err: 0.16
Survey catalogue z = 0.22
